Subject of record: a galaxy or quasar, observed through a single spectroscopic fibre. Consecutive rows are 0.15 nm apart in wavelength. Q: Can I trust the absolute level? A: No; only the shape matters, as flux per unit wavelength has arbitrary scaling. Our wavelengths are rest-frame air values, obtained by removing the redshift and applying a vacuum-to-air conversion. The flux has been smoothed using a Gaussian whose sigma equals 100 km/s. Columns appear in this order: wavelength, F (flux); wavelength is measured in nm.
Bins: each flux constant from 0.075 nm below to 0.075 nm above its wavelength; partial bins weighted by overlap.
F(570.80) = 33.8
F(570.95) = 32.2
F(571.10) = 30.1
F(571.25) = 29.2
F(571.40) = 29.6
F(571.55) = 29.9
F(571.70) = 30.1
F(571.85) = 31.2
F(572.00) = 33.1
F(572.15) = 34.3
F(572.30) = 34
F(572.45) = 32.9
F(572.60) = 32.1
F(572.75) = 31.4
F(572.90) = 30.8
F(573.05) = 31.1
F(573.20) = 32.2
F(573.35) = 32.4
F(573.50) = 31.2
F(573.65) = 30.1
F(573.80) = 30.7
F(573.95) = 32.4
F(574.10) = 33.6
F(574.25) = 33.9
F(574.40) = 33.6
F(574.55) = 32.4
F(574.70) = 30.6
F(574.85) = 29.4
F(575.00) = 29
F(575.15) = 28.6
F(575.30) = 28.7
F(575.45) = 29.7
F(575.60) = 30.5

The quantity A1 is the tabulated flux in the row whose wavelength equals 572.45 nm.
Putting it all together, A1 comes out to 32.9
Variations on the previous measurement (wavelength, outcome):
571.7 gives 30.1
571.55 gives 29.9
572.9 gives 30.8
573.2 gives 32.2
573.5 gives 31.2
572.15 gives 34.3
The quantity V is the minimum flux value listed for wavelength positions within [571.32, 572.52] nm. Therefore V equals 29.6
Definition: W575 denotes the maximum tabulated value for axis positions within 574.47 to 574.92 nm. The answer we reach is 32.4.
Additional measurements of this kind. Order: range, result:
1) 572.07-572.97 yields 34.3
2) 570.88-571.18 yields 32.2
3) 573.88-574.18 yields 33.6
